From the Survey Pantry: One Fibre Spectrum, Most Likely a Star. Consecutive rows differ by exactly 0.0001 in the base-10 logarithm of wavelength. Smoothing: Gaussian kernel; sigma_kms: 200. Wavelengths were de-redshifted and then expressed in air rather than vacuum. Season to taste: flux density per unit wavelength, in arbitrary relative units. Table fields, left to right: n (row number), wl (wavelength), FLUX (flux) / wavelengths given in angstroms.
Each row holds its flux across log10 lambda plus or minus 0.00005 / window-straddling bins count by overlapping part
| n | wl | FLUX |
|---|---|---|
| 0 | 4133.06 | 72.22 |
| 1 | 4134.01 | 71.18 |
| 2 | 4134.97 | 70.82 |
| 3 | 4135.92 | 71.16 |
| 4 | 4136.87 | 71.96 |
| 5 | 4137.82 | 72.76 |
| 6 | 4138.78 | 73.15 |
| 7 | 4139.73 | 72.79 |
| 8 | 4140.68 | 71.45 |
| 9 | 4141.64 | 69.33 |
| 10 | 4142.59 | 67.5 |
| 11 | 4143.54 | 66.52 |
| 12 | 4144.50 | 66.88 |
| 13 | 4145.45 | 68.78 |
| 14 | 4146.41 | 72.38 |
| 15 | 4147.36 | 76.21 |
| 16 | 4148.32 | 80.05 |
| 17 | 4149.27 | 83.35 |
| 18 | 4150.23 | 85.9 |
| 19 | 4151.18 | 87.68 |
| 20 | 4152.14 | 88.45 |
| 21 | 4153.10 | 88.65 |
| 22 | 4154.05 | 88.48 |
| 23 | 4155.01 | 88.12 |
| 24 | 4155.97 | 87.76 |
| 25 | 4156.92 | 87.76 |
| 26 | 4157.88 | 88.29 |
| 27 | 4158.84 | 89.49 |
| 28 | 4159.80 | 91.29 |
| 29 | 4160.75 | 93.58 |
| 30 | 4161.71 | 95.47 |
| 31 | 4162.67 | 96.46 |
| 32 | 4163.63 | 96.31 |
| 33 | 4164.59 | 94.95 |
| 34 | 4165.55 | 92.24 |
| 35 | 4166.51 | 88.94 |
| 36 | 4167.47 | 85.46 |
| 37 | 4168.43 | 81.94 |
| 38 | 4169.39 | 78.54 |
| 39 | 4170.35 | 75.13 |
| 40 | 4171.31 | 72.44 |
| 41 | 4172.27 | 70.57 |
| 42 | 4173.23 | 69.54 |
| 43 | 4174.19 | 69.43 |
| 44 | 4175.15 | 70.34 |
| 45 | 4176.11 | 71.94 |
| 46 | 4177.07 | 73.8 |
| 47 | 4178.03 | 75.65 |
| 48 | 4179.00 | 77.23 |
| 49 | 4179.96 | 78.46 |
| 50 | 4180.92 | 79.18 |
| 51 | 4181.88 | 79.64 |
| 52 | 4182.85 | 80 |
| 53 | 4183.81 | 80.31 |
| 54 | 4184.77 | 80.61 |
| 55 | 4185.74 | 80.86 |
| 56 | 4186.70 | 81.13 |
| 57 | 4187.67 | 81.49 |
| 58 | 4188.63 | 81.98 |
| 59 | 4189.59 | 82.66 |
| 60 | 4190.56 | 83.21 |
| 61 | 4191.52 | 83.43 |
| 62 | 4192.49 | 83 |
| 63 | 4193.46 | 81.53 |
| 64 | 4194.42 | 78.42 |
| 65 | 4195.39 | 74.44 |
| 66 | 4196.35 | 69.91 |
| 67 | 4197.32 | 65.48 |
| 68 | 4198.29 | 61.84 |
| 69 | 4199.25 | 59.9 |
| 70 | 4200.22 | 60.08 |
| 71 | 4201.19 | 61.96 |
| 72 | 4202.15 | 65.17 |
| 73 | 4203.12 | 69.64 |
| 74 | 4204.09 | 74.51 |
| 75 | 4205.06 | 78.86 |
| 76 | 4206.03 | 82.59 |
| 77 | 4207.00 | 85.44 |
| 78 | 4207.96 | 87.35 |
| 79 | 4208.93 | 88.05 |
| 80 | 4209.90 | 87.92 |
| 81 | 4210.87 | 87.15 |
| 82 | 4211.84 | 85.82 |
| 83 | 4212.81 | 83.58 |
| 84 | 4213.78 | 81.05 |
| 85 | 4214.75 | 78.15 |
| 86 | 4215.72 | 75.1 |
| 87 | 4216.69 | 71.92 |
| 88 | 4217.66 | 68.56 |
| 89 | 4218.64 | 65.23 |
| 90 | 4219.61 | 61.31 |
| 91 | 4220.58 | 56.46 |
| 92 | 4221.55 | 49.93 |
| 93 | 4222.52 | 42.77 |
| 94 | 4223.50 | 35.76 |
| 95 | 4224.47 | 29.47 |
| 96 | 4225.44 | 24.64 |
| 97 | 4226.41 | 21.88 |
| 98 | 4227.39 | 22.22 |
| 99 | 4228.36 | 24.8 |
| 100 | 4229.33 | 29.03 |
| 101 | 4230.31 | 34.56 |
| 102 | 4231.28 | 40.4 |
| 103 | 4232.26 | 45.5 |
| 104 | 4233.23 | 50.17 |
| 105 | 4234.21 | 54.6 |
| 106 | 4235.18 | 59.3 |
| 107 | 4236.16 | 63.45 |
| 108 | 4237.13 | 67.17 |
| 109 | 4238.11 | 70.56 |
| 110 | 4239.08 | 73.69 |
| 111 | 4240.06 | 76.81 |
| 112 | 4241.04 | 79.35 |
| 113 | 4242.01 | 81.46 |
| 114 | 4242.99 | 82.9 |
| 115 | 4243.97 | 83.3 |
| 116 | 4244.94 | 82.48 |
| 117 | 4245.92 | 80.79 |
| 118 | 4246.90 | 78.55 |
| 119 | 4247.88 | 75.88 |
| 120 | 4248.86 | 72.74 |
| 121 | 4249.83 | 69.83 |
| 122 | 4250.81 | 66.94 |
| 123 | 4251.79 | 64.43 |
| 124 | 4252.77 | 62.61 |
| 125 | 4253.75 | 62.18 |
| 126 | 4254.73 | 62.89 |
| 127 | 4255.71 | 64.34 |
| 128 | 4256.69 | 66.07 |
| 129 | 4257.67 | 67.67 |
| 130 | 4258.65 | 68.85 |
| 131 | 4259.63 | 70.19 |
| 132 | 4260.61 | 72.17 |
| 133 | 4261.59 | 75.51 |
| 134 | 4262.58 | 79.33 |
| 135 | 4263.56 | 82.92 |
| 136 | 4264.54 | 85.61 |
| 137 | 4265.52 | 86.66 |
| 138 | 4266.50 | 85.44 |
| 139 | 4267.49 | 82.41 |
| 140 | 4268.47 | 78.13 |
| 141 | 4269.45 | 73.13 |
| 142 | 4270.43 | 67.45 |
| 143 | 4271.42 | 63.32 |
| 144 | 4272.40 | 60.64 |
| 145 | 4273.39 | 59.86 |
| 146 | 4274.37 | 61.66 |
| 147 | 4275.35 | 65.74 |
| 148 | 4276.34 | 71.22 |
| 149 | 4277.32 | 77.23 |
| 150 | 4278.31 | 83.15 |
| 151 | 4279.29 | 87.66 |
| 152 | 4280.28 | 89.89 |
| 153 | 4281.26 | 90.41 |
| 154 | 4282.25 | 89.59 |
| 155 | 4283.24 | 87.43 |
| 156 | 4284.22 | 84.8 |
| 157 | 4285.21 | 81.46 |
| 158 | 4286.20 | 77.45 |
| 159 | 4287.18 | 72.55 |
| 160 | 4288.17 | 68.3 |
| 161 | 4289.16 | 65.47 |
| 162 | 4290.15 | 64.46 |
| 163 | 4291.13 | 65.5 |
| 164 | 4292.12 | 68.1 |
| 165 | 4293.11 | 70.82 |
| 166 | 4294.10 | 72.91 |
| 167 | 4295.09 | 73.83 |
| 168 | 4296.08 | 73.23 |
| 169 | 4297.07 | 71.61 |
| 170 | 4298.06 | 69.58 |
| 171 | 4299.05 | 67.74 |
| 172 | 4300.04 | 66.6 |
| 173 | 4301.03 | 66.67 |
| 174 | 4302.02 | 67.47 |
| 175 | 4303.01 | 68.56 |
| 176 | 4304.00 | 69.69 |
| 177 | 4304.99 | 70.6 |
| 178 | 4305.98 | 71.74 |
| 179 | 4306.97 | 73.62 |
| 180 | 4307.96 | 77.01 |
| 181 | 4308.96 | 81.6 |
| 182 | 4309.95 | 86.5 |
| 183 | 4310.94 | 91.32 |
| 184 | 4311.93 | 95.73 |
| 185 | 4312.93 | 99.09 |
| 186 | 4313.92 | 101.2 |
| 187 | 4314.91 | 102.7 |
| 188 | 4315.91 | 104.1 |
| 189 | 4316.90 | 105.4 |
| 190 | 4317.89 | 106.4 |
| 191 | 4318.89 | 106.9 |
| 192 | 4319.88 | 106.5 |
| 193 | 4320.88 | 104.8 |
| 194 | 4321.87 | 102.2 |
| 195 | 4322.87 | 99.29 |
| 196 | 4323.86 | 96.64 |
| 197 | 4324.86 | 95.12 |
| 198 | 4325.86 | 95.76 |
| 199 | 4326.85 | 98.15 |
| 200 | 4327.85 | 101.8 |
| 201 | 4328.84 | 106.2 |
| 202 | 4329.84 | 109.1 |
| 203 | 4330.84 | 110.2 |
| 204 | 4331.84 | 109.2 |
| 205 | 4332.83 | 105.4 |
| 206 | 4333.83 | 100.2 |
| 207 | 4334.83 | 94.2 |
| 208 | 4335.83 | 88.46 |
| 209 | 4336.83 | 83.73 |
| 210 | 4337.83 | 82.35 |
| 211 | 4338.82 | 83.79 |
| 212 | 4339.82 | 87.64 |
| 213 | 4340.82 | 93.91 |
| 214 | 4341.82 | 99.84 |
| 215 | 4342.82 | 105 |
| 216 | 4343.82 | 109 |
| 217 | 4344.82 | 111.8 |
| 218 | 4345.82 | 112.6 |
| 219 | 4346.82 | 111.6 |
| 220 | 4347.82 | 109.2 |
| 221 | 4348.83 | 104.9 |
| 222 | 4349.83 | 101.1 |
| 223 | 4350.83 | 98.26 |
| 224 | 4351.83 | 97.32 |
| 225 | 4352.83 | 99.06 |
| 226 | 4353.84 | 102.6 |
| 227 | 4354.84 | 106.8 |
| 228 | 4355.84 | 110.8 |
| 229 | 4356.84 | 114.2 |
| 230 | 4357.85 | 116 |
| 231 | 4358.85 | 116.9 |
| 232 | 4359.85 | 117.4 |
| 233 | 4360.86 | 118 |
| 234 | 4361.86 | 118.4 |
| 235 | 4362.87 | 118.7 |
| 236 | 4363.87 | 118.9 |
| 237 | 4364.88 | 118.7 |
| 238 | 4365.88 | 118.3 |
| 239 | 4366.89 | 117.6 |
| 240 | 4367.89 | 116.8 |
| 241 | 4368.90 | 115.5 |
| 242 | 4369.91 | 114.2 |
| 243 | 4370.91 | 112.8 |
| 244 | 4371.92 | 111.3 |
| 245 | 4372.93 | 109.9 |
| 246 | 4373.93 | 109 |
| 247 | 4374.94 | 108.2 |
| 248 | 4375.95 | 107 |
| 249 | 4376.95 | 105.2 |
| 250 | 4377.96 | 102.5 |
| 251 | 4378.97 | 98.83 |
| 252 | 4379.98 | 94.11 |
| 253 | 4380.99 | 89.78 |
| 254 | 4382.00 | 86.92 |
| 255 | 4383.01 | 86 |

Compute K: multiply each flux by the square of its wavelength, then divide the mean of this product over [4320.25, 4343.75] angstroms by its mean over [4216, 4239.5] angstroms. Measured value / 2.12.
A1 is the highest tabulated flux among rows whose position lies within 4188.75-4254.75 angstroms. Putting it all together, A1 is 88.05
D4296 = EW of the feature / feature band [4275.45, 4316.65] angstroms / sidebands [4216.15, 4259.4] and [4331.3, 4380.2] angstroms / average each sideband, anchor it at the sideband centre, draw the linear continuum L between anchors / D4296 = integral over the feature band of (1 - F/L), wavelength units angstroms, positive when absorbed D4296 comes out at 2.0 angstroms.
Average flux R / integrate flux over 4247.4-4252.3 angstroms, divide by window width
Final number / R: 70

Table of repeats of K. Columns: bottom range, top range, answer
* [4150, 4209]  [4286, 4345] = 1.17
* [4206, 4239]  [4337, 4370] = 1.94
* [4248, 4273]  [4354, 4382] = 1.62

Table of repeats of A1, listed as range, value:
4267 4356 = 112.6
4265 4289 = 90.41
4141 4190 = 96.46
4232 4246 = 83.3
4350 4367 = 118.9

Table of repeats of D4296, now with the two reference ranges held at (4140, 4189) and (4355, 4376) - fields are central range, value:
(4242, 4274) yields 7.8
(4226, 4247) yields 7.7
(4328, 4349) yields 1.8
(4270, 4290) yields 5.0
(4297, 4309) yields 3.9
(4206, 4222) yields 2.3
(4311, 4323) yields 0.5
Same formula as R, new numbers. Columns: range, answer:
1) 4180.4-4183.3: 79.5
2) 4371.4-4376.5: 109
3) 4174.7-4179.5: 73.8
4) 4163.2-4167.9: 91.5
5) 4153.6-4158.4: 88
